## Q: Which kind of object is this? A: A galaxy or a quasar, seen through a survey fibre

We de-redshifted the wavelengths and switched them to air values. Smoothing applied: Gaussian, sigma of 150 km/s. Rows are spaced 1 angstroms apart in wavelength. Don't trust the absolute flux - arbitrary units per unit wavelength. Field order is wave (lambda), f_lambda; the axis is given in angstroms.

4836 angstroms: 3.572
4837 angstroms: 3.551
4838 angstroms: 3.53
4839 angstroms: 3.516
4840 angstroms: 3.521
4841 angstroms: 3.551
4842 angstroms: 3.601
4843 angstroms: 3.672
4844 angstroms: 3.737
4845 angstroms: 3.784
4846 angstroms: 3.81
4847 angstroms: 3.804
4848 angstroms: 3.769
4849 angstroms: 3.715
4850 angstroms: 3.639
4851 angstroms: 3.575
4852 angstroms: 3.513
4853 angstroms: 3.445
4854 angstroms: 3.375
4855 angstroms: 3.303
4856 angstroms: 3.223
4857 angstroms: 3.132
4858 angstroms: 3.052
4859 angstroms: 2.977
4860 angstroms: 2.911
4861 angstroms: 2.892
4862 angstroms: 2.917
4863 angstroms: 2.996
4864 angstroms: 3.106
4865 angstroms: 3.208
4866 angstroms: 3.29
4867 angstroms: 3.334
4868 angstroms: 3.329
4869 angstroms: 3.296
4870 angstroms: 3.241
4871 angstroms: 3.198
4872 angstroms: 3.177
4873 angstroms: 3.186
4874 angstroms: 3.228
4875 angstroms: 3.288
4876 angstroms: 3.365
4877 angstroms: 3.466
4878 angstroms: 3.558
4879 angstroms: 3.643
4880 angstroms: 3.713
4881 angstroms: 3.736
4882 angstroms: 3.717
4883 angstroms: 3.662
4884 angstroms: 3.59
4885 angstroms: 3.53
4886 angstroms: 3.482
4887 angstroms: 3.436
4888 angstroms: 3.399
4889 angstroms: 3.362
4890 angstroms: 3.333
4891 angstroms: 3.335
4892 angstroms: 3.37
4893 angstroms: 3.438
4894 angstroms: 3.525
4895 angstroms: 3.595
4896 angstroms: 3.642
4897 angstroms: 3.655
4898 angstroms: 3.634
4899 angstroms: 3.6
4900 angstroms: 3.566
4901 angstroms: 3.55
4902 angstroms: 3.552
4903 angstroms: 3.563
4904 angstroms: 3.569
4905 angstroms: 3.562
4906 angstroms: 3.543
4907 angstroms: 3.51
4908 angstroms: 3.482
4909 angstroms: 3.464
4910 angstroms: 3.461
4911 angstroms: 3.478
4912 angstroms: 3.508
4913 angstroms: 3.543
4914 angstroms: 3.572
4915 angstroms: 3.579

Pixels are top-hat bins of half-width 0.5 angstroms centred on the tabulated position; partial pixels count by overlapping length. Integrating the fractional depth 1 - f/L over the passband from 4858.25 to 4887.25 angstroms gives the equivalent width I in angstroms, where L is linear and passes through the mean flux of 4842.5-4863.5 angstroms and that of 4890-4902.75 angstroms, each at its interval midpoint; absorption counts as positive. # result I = 1.1 angstroms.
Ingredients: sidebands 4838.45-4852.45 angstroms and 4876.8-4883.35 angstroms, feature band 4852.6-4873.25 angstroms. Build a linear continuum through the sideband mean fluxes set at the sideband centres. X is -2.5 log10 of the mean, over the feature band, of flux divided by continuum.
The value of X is 0.15 mag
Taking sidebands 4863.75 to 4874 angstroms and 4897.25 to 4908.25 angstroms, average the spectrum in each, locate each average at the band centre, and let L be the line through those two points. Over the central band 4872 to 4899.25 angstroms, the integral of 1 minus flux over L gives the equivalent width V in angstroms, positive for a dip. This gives -0.76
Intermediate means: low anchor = 3.24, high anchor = 3.56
